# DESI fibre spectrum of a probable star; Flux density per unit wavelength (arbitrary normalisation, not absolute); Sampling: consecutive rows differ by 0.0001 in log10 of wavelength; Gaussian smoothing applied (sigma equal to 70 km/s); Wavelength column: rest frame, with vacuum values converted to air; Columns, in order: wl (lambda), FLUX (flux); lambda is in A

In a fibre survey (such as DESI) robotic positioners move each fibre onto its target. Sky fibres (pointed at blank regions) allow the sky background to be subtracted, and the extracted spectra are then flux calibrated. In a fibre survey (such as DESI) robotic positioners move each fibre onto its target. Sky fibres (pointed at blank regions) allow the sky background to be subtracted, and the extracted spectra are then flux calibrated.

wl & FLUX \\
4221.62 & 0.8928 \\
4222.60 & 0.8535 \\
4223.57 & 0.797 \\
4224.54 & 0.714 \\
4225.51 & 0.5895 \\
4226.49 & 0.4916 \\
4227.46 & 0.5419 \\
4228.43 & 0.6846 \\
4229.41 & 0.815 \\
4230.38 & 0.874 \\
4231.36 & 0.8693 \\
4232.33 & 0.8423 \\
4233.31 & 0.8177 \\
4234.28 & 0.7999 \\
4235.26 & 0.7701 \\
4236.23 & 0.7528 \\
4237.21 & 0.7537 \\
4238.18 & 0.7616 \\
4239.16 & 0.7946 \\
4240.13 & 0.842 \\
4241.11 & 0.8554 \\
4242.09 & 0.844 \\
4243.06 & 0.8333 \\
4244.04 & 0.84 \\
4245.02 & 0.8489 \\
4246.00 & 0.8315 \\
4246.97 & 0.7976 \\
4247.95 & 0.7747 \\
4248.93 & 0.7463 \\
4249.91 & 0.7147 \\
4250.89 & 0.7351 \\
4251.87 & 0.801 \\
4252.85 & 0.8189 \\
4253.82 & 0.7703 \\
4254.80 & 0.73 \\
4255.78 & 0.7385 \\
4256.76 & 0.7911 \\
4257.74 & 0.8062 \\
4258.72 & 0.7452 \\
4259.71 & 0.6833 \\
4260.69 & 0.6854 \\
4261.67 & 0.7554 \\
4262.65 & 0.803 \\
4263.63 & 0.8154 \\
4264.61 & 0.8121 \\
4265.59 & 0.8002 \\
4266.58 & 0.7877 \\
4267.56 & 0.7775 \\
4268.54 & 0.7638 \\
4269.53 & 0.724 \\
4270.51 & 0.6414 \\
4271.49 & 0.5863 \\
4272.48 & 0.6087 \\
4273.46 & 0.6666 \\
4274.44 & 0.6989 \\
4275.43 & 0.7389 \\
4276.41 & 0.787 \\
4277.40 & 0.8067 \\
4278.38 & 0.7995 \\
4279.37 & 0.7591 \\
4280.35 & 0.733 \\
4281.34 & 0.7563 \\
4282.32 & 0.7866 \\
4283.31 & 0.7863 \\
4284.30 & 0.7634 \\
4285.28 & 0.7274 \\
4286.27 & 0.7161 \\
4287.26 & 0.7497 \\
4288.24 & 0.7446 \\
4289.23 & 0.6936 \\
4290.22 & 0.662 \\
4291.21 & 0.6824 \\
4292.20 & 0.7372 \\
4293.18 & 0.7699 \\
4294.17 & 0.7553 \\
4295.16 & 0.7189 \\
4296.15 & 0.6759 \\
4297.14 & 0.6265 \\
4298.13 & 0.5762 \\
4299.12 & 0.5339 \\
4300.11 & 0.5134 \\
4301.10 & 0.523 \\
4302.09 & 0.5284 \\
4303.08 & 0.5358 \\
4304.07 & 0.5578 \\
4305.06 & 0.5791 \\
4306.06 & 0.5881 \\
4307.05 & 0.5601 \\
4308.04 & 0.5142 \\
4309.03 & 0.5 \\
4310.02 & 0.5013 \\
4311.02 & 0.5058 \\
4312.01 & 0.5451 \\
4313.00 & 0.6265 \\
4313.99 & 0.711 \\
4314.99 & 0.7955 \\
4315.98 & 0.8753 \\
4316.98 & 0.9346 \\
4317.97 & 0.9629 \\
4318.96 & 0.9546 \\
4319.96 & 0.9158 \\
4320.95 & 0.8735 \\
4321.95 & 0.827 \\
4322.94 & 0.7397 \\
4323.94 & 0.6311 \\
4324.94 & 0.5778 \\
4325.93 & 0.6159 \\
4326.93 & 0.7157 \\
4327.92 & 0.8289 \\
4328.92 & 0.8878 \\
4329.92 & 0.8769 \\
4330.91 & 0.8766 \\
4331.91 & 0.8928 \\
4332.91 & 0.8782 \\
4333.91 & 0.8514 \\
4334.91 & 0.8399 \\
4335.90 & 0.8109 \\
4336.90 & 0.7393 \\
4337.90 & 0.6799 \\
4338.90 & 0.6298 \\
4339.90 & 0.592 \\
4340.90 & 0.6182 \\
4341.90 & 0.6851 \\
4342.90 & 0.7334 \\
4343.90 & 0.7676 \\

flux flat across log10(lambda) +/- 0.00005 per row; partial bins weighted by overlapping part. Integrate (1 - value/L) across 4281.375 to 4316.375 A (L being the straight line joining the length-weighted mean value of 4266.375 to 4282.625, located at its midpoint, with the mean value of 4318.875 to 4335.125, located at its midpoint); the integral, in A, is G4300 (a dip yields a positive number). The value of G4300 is 5.3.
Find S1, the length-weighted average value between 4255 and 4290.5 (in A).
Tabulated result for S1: 0.742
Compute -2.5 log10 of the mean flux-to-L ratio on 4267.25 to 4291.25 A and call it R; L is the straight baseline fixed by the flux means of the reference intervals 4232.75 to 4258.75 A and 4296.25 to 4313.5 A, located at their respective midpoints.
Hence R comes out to -0.12 mag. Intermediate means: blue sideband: 0.79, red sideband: 0.551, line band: 0.727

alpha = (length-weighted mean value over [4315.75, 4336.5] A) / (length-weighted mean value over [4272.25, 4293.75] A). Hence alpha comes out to 1.12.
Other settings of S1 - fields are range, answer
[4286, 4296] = 0.722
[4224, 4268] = 0.77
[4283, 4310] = 0.638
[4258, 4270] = 0.763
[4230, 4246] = 0.818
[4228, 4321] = 0.733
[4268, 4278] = 0.704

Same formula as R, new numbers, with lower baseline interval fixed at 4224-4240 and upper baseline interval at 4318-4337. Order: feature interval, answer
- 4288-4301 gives 0.190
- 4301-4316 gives 0.342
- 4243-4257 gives -0.036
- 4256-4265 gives 0.000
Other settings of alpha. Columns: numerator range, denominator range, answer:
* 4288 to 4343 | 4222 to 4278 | 0.92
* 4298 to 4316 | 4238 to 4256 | 0.72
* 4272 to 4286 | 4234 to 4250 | 0.93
